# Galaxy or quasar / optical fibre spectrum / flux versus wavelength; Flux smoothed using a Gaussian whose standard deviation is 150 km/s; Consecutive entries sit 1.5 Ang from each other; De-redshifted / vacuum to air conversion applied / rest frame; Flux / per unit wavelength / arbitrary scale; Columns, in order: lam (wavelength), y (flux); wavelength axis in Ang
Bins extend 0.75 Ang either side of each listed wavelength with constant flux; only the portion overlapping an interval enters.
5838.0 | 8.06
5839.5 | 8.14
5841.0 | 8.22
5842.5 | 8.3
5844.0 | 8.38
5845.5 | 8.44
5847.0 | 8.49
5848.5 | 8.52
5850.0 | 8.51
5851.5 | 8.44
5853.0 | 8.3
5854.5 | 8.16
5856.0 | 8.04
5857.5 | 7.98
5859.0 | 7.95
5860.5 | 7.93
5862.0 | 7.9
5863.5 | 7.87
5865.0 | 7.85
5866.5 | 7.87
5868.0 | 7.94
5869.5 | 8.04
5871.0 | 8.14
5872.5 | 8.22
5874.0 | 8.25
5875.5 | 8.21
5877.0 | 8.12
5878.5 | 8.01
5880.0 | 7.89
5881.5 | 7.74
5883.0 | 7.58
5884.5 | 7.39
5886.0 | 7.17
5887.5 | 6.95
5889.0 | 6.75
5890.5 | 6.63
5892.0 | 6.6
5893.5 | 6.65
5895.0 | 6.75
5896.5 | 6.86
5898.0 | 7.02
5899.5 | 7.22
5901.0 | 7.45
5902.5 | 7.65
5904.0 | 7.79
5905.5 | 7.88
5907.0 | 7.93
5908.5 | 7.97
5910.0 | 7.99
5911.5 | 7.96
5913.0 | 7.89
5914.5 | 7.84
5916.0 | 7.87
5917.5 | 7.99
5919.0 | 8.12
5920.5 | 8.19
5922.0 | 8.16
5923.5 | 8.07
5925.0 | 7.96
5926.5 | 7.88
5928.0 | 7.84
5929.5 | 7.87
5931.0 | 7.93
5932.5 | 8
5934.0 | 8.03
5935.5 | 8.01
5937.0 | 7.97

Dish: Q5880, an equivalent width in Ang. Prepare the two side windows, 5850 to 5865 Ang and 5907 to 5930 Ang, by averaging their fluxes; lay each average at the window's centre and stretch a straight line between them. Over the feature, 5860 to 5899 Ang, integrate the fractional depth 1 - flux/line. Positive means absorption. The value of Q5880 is 2.4 Ang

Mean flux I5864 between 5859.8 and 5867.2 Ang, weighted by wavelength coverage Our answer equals 7.88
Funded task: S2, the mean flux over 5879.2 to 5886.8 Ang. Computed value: 7.55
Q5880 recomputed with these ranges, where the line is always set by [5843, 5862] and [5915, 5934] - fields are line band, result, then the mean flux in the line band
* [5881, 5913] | 2.96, 7.34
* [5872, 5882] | 0.11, 8.07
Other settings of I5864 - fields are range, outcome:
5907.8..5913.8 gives 7.95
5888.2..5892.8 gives 6.66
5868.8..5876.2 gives 8.17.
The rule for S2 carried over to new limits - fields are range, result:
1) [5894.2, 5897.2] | 6.8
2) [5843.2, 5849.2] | 8.46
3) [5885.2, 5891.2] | 6.88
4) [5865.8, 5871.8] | 8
